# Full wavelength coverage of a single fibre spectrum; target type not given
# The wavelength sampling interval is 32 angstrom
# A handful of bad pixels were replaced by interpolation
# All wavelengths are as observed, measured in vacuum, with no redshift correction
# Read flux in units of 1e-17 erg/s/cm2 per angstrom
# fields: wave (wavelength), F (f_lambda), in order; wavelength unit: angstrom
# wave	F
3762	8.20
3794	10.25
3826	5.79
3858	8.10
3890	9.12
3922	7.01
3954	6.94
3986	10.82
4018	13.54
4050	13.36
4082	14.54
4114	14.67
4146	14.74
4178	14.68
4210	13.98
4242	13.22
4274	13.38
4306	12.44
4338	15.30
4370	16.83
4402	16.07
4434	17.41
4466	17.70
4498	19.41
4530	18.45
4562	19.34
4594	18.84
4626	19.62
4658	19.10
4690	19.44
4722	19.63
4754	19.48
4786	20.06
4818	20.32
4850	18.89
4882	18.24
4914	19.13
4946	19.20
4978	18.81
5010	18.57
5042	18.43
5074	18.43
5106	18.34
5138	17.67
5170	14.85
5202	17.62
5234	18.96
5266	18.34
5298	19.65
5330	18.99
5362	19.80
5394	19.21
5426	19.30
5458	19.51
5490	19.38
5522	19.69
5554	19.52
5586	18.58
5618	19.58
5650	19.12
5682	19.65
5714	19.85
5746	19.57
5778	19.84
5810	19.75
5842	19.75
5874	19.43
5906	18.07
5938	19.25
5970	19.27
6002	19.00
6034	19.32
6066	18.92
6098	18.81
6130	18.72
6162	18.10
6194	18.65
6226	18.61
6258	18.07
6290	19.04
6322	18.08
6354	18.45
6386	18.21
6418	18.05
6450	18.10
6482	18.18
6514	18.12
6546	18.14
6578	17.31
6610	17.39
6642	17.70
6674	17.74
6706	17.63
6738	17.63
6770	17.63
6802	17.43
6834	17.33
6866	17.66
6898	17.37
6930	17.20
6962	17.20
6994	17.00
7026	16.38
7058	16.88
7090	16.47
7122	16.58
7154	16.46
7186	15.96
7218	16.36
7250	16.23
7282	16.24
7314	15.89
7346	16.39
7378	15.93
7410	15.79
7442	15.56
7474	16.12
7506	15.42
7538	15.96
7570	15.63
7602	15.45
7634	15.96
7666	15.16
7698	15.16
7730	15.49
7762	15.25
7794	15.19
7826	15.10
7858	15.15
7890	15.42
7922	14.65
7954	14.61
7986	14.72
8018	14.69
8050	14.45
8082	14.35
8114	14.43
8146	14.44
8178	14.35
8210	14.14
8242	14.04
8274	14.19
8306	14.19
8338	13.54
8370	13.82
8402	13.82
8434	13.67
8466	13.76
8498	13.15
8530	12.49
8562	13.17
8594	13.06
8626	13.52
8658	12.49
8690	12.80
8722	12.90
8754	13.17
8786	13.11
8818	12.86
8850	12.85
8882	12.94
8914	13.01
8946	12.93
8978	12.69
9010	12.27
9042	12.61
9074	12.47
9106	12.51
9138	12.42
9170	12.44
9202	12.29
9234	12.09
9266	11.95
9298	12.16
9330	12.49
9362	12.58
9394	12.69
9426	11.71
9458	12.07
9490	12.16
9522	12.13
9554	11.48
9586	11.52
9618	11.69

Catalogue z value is 0.00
